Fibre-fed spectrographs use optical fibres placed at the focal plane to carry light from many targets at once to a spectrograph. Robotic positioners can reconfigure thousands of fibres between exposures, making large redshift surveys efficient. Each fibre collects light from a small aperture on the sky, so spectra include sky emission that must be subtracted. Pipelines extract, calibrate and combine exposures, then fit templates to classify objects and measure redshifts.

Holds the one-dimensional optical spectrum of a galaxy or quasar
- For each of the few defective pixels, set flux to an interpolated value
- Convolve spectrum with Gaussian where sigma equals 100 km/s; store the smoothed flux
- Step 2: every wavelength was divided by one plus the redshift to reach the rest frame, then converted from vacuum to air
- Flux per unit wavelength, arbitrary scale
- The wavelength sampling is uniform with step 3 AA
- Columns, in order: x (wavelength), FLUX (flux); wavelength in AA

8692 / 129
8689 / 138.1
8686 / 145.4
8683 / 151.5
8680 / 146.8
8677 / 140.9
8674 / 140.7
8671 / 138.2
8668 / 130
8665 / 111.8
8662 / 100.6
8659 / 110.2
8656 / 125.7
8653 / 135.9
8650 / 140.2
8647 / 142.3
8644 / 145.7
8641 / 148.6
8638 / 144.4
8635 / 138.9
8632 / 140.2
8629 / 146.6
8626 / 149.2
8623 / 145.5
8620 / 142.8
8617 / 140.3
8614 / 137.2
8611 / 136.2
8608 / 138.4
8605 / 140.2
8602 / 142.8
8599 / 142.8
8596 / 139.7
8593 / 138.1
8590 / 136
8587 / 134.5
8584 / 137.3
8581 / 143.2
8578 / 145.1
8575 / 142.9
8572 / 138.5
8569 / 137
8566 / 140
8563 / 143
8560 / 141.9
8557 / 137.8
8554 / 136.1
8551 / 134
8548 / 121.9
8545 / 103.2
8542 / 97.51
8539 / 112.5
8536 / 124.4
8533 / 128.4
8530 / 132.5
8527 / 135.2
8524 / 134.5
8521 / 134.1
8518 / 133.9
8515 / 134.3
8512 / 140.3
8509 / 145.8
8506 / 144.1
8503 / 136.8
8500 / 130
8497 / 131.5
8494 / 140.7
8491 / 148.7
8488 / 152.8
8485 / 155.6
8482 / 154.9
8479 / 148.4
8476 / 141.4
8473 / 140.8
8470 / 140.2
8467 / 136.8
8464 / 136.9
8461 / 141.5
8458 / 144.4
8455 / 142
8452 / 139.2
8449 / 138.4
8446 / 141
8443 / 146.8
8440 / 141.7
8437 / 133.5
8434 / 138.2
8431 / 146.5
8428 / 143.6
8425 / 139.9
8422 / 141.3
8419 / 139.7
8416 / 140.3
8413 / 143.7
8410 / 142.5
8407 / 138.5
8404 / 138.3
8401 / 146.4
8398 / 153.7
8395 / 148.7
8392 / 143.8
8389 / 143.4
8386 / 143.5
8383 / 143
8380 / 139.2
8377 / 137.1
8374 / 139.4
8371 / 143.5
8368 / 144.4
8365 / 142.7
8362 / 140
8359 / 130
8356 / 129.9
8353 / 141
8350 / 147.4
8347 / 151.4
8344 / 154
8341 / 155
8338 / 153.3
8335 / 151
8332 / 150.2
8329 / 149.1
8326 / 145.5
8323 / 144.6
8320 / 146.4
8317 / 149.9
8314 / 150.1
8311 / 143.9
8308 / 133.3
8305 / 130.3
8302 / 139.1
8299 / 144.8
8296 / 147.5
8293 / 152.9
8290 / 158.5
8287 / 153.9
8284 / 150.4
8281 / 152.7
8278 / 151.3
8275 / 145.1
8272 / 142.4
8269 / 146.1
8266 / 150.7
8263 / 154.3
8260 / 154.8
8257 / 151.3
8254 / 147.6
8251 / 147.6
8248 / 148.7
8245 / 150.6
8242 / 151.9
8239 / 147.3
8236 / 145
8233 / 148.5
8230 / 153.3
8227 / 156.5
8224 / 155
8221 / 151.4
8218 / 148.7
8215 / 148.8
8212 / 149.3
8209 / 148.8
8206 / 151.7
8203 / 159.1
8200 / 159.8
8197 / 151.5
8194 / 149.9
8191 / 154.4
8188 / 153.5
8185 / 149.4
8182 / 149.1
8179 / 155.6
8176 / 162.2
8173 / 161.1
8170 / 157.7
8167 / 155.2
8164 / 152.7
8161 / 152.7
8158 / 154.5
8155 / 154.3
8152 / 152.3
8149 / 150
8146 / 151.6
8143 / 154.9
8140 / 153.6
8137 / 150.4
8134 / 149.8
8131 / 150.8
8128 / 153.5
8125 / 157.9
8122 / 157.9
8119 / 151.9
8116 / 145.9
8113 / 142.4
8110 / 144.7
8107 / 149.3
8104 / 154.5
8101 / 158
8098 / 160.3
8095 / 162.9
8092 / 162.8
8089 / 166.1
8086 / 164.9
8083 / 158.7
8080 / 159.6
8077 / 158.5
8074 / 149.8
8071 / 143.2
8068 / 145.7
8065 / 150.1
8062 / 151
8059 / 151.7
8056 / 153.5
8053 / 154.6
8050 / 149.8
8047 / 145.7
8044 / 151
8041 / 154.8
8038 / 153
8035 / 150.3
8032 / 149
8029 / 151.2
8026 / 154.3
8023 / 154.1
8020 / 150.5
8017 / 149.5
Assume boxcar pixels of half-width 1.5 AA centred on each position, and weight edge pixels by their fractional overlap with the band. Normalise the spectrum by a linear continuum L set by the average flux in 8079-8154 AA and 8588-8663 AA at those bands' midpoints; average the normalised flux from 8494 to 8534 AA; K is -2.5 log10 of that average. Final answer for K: 0.05 mag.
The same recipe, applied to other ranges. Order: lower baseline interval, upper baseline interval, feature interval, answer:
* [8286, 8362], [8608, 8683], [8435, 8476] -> 0.02 mag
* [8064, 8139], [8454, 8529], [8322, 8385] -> 0.01 mag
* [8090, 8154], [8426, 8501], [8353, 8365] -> 0.08 mag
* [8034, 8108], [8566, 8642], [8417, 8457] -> 0.03 mag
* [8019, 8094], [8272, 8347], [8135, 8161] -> -0.01 mag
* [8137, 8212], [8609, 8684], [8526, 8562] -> 0.12 mag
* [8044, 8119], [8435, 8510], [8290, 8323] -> 0.02 mag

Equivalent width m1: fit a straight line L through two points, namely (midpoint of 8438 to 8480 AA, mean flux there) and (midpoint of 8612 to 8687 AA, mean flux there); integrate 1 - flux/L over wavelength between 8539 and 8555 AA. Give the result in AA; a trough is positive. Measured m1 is 2.5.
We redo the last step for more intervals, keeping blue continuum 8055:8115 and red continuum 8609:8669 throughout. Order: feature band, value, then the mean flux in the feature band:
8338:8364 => 0.22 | 144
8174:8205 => -0.76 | 155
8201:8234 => -0.49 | 152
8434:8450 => 0.24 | 140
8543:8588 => 0.91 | 135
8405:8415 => 0.14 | 141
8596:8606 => -0.34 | 142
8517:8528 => 0.41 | 134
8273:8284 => -0.12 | 149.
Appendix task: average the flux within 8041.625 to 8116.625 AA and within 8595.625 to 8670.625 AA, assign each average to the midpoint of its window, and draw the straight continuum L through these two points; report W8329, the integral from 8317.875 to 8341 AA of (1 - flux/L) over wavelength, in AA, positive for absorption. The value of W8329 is -0.50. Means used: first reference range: 153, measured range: 149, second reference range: 137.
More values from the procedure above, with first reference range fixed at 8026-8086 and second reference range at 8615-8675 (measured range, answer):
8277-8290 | -0.6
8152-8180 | -1.3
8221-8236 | -0.5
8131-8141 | -0.1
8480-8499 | -0.9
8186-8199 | -0.4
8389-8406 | -0.4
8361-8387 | 0.3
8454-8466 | 0.0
